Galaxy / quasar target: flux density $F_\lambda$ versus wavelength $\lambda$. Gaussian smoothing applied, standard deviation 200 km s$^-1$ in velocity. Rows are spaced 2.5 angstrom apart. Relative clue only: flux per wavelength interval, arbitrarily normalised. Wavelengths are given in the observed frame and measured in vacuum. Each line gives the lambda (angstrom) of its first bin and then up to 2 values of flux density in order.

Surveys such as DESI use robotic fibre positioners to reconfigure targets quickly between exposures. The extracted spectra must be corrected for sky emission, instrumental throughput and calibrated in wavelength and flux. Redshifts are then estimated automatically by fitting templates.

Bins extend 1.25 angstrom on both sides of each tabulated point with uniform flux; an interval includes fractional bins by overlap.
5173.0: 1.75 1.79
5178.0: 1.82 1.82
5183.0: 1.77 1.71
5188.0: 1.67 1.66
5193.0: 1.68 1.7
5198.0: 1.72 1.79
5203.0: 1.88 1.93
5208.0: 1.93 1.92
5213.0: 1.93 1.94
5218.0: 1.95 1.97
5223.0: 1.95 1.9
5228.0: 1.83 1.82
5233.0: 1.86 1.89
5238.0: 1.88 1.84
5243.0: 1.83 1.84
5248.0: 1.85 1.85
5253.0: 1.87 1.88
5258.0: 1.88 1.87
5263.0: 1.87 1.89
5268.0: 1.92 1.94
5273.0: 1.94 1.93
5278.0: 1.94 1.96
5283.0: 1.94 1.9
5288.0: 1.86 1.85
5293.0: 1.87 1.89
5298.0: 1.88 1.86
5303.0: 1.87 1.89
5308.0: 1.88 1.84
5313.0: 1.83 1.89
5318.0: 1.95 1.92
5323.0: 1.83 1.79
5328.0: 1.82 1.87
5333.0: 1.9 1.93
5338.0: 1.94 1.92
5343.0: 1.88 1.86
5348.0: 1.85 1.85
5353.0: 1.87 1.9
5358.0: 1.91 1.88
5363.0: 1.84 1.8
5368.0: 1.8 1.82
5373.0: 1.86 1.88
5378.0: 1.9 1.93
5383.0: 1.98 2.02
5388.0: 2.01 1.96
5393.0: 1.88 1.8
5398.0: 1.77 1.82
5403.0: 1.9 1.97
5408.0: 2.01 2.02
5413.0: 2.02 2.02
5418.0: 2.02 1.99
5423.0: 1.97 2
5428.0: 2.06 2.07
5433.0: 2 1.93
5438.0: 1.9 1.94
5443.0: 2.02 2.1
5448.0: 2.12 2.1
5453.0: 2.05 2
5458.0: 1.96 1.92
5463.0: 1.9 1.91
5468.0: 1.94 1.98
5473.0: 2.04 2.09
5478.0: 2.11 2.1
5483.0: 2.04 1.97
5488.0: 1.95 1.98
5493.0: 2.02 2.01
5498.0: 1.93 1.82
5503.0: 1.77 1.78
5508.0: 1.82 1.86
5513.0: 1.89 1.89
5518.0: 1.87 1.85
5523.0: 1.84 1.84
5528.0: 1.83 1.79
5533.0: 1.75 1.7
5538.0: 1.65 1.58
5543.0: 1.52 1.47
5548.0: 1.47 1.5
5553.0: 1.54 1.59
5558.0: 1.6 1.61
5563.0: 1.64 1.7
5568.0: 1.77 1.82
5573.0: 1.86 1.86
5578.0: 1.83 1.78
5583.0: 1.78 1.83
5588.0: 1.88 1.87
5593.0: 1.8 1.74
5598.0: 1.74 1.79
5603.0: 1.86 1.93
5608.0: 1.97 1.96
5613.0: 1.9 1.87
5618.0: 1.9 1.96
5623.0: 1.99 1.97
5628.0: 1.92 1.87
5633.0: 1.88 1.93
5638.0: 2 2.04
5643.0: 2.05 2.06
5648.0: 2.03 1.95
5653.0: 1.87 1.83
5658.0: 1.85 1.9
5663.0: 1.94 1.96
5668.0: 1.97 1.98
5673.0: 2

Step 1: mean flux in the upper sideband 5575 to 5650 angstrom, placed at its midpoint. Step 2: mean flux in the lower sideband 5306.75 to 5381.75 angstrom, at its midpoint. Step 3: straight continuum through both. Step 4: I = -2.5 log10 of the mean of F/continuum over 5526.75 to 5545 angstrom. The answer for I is 0.129 mag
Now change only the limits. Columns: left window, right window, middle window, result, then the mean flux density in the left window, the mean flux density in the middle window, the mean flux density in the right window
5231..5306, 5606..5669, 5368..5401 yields 0.01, 1.88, 1.89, 1.94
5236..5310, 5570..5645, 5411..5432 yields -0.07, 1.88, 2.02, 1.89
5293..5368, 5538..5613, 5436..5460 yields -0.12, 1.87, 2.02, 1.74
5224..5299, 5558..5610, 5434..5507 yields -0.08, 1.88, 1.98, 1.8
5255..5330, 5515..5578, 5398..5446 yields -0.11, 1.89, 1.98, 1.7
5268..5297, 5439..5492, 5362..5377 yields 0.07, 1.91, 1.83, 2.01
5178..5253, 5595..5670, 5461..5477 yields -0.05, 1.84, 1.98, 1.92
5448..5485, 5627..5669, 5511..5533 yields 0.08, 2.01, 1.84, 1.94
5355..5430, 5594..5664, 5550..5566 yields 0.20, 1.93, 1.6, 1.92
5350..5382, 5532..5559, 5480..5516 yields -0.16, 1.87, 1.92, 1.58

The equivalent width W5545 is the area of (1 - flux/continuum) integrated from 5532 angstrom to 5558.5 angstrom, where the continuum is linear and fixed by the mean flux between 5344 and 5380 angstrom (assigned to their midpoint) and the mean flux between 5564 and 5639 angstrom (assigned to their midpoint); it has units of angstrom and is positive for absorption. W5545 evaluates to 4.1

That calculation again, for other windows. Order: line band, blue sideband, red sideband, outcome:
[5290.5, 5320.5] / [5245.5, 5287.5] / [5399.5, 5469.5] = 0.7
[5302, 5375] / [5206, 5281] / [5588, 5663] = 1.2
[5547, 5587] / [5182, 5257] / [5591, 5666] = 4.3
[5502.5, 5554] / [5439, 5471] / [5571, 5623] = 5.4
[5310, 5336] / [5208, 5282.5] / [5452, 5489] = 0.8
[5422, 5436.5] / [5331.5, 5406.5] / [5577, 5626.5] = -1.0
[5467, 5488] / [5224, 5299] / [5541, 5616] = -2.8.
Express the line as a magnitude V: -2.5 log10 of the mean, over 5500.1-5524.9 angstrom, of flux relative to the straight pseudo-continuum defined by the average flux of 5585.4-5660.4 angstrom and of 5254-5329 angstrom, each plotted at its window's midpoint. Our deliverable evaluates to 0.04 mag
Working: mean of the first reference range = 1.89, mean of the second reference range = 1.91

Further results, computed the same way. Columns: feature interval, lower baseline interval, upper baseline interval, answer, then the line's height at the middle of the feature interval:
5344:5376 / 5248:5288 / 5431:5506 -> 0.048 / 1.94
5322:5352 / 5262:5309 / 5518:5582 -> -0.006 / 1.86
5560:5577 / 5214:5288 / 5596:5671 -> 0.096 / 1.92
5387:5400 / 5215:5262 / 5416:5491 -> 0.052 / 1.97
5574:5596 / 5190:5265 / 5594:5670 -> 0.053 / 1.91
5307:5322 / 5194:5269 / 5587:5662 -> -0.002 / 1.88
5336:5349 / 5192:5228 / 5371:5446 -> 0.019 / 1.93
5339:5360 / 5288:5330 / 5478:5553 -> -0.015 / 1.86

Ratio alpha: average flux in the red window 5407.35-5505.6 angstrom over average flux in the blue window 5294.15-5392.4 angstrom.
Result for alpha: 1.06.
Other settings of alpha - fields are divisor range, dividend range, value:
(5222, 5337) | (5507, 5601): 0.93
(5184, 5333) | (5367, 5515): 1.05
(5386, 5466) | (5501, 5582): 0.88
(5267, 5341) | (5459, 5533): 1.01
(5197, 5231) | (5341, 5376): 0.98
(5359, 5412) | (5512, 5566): 0.89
